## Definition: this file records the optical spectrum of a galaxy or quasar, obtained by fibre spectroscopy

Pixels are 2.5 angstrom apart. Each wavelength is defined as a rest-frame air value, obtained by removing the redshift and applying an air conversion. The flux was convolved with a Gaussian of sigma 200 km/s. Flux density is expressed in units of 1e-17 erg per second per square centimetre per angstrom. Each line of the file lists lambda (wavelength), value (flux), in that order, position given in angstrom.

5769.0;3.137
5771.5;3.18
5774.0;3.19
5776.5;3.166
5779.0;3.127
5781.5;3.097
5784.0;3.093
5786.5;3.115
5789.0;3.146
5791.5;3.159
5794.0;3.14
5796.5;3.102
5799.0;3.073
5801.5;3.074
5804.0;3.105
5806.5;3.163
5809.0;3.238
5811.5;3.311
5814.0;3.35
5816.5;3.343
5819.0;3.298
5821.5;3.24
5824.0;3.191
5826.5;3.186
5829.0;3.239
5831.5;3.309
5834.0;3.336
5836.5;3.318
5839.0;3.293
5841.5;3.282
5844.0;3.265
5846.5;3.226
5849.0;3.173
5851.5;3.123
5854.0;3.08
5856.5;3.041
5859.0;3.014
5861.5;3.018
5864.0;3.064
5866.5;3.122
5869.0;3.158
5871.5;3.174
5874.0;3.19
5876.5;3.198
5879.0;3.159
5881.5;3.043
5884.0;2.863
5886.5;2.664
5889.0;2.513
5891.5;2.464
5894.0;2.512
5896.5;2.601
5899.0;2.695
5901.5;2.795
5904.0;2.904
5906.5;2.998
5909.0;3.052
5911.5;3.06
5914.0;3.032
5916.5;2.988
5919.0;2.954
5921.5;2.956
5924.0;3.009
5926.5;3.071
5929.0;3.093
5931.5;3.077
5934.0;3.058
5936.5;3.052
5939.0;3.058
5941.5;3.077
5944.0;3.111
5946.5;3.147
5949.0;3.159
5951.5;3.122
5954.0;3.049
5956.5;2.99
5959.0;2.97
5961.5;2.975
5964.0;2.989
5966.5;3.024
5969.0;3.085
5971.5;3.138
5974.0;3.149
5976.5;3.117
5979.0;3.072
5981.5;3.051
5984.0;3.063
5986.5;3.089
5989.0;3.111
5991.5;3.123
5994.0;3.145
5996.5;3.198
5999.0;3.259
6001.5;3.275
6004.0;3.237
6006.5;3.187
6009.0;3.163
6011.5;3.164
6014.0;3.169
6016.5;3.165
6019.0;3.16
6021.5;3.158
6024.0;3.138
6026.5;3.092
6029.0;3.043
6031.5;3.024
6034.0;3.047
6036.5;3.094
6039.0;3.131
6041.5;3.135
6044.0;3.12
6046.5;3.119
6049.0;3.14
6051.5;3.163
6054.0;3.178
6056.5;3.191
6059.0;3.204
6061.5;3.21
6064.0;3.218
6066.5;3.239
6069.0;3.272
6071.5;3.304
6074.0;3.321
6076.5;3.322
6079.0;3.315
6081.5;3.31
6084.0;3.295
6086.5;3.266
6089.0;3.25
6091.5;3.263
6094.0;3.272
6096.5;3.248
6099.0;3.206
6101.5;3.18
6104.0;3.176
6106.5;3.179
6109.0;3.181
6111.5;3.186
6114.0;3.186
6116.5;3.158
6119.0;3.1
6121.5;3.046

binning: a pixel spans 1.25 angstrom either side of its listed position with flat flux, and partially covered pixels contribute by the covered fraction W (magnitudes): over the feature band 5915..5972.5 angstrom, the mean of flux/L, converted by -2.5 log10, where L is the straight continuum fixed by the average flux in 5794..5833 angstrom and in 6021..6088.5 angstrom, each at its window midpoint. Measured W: 0.052 mag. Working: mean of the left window 3.21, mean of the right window 3.19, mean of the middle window 3.05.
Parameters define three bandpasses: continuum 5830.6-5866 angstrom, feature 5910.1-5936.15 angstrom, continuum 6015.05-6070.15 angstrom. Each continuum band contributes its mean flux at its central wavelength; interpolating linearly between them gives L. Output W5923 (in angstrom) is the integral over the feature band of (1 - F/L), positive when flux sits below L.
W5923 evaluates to 1.1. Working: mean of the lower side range 3.18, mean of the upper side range 3.15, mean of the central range 3.03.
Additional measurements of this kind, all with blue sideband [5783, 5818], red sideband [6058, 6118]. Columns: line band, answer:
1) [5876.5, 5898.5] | 3.0 angstrom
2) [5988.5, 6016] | 0.3 angstrom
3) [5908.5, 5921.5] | 0.8 angstrom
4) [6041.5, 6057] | 0.4 angstrom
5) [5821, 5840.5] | -0.5 angstrom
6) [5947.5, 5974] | 1.3 angstrom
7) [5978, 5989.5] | 0.5 angstrom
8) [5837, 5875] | 0.4 angstrom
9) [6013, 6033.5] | 0.7 angstrom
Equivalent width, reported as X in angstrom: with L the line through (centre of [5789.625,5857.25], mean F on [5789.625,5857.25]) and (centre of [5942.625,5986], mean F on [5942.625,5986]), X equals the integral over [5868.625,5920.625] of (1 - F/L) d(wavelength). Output 3.95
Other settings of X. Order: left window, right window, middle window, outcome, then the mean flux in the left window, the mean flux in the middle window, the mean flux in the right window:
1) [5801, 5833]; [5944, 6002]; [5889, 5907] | 2.74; 3.24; 2.68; 3.1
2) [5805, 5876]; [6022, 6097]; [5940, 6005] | 1.94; 3.2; 3.1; 3.2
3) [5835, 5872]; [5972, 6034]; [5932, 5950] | 0.30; 3.16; 3.09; 3.14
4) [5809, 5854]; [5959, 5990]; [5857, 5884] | 0.89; 3.26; 3.1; 3.07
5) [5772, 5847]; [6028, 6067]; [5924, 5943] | 0.63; 3.21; 3.07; 3.14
